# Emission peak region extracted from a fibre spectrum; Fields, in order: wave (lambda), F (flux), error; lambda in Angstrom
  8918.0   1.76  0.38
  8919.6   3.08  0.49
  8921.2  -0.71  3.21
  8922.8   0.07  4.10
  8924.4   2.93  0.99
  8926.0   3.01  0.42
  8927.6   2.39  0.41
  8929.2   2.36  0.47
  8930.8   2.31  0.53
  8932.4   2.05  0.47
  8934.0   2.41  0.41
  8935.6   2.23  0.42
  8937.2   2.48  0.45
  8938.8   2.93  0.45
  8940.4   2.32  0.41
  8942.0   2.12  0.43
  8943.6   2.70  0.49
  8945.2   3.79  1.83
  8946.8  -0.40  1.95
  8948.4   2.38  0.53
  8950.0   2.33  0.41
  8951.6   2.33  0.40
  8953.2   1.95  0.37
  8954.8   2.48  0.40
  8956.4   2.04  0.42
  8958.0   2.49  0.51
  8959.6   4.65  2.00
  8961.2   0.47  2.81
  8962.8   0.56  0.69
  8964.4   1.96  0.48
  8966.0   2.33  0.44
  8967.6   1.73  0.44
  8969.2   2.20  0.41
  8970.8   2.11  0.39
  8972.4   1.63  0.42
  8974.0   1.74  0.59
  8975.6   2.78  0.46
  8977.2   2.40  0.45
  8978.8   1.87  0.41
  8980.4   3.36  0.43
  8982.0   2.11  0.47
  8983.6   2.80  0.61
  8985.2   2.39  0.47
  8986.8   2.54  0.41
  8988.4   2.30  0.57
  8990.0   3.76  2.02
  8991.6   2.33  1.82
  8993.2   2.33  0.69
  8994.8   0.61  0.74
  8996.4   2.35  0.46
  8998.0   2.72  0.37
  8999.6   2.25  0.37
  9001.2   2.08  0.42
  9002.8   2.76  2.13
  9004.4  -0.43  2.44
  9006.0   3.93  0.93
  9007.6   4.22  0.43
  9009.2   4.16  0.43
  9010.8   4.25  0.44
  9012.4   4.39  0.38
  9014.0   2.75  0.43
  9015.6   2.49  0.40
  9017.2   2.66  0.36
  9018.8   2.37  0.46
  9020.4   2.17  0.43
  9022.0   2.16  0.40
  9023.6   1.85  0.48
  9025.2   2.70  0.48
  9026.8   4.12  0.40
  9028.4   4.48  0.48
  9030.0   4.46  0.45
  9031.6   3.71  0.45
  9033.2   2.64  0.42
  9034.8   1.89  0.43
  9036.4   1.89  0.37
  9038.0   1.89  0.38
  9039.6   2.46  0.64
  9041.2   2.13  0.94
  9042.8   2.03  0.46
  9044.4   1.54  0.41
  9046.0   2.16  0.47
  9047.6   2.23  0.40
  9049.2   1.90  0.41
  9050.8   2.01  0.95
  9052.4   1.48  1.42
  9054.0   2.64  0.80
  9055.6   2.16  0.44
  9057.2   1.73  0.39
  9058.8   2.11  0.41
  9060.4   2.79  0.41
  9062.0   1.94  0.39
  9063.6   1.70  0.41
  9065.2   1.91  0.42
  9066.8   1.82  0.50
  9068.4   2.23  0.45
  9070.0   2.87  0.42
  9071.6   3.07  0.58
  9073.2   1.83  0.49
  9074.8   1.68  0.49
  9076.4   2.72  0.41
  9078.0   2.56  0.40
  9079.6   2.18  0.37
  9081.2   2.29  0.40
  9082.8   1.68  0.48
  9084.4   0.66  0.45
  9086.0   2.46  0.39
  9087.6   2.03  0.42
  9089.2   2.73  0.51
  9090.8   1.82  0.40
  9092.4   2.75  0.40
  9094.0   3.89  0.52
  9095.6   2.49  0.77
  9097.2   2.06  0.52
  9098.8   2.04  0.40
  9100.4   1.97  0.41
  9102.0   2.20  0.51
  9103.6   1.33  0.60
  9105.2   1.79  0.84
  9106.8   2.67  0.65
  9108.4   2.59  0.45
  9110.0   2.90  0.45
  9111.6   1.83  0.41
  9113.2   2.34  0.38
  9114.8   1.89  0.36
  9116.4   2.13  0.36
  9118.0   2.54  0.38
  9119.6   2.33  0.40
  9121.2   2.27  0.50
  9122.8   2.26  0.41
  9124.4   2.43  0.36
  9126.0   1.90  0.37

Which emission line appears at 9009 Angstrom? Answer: [S II] 6716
